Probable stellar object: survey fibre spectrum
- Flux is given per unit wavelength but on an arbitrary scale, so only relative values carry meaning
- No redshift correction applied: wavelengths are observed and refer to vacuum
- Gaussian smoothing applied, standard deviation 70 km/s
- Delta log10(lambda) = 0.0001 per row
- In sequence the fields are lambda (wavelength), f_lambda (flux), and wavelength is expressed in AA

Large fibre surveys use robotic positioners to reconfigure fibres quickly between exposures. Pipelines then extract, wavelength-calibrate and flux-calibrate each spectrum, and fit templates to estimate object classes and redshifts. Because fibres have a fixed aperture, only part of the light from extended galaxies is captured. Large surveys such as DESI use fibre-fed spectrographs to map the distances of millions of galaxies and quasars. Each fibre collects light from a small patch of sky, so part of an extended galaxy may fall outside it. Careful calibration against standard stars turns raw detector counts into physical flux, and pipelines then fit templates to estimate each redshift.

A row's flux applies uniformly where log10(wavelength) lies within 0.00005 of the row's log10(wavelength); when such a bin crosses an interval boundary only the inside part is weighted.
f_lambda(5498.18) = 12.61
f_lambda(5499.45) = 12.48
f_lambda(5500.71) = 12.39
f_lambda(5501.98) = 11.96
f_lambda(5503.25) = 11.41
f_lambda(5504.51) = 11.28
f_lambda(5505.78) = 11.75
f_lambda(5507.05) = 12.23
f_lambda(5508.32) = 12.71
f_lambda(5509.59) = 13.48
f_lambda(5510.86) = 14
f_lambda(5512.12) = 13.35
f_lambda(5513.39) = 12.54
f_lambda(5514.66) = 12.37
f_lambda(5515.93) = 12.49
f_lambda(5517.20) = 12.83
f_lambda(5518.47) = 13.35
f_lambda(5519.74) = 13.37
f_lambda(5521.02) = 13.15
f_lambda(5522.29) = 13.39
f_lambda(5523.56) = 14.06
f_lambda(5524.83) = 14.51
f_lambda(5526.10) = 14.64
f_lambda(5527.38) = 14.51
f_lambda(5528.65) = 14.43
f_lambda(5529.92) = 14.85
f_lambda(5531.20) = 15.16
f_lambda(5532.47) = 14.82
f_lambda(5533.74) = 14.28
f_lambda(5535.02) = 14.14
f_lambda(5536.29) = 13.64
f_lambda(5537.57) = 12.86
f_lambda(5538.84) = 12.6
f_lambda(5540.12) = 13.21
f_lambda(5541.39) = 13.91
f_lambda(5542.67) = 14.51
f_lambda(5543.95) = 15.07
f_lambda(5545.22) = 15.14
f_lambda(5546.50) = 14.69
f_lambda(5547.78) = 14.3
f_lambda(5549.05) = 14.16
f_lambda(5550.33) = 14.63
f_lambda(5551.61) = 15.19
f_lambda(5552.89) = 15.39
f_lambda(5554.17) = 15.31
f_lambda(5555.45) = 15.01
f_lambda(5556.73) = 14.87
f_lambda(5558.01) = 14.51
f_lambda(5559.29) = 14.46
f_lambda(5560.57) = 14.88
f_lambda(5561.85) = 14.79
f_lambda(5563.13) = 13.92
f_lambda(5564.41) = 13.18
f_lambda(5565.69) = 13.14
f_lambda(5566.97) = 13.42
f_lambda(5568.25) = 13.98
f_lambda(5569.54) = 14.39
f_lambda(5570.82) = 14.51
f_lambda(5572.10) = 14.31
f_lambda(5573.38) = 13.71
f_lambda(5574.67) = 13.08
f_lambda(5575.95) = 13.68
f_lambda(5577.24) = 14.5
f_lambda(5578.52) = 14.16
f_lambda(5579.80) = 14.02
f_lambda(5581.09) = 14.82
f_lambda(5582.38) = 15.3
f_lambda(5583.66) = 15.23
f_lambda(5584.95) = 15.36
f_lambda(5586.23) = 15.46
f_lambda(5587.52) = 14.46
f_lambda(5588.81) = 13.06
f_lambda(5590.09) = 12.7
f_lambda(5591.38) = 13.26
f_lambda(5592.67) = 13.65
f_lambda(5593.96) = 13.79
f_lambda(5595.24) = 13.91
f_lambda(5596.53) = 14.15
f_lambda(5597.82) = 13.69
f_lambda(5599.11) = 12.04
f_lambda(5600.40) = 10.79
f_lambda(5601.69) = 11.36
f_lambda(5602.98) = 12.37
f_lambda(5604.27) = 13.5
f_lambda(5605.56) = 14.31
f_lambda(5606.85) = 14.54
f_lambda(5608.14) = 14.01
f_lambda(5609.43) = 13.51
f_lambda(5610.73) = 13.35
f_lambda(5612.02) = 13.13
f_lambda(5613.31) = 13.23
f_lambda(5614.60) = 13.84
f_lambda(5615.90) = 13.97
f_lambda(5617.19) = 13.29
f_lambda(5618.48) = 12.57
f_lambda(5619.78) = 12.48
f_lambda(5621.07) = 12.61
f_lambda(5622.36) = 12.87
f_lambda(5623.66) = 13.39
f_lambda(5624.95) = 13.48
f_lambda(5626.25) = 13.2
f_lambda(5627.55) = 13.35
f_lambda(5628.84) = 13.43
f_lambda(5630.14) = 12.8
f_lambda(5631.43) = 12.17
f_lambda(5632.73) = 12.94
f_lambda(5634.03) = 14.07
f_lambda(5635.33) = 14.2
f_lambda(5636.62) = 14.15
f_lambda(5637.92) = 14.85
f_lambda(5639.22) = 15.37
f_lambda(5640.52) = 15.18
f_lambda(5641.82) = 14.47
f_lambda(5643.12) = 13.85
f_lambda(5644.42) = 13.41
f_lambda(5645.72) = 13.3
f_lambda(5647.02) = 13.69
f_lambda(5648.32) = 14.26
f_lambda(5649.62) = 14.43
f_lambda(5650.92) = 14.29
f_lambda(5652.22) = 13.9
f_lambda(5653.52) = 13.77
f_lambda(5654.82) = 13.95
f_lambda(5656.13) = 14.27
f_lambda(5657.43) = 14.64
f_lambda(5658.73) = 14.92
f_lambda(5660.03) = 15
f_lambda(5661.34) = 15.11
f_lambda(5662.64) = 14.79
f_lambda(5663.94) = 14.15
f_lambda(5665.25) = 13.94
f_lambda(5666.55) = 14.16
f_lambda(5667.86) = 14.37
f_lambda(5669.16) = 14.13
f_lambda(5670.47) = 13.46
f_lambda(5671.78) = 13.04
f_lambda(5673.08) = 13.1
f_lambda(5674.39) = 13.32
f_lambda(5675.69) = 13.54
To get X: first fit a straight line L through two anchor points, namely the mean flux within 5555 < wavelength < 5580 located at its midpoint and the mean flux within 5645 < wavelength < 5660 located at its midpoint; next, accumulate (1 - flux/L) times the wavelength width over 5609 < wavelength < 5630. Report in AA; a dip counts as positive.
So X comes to 1.4 AA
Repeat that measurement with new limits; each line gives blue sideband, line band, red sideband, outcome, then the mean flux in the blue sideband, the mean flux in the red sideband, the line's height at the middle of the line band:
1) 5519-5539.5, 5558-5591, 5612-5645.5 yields -0.9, 14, 13.6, 13.8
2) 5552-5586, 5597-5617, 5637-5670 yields 1.6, 14.4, 14.3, 14.4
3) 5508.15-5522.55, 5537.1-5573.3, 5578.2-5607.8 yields -2.4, 13.1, 13.7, 13.4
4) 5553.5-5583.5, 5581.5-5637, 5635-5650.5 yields 3.1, 14.3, 14.3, 14.3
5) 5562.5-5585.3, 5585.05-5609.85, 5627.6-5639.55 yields 0.9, 14.1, 13.7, 14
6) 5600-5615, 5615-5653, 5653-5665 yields 0.6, 13.2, 14.5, 13.9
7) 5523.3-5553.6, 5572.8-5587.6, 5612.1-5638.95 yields -0.6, 14.4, 13.4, 13.9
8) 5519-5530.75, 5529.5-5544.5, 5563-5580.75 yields 0.0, 14.1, 13.9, 14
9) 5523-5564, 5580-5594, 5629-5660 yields 0.0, 14.4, 14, 14.3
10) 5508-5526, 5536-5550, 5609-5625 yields -0.8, 13.3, 13.2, 13.3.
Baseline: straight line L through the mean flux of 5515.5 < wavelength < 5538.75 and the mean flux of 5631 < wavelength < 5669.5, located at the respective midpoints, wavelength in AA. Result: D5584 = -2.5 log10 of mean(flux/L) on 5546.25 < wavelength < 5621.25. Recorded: 0.01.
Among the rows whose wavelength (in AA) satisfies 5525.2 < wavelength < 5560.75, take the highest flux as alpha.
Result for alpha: 15.39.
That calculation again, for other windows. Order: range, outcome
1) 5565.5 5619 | 15.46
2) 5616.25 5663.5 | 15.37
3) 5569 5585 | 15.36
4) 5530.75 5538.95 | 15.16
